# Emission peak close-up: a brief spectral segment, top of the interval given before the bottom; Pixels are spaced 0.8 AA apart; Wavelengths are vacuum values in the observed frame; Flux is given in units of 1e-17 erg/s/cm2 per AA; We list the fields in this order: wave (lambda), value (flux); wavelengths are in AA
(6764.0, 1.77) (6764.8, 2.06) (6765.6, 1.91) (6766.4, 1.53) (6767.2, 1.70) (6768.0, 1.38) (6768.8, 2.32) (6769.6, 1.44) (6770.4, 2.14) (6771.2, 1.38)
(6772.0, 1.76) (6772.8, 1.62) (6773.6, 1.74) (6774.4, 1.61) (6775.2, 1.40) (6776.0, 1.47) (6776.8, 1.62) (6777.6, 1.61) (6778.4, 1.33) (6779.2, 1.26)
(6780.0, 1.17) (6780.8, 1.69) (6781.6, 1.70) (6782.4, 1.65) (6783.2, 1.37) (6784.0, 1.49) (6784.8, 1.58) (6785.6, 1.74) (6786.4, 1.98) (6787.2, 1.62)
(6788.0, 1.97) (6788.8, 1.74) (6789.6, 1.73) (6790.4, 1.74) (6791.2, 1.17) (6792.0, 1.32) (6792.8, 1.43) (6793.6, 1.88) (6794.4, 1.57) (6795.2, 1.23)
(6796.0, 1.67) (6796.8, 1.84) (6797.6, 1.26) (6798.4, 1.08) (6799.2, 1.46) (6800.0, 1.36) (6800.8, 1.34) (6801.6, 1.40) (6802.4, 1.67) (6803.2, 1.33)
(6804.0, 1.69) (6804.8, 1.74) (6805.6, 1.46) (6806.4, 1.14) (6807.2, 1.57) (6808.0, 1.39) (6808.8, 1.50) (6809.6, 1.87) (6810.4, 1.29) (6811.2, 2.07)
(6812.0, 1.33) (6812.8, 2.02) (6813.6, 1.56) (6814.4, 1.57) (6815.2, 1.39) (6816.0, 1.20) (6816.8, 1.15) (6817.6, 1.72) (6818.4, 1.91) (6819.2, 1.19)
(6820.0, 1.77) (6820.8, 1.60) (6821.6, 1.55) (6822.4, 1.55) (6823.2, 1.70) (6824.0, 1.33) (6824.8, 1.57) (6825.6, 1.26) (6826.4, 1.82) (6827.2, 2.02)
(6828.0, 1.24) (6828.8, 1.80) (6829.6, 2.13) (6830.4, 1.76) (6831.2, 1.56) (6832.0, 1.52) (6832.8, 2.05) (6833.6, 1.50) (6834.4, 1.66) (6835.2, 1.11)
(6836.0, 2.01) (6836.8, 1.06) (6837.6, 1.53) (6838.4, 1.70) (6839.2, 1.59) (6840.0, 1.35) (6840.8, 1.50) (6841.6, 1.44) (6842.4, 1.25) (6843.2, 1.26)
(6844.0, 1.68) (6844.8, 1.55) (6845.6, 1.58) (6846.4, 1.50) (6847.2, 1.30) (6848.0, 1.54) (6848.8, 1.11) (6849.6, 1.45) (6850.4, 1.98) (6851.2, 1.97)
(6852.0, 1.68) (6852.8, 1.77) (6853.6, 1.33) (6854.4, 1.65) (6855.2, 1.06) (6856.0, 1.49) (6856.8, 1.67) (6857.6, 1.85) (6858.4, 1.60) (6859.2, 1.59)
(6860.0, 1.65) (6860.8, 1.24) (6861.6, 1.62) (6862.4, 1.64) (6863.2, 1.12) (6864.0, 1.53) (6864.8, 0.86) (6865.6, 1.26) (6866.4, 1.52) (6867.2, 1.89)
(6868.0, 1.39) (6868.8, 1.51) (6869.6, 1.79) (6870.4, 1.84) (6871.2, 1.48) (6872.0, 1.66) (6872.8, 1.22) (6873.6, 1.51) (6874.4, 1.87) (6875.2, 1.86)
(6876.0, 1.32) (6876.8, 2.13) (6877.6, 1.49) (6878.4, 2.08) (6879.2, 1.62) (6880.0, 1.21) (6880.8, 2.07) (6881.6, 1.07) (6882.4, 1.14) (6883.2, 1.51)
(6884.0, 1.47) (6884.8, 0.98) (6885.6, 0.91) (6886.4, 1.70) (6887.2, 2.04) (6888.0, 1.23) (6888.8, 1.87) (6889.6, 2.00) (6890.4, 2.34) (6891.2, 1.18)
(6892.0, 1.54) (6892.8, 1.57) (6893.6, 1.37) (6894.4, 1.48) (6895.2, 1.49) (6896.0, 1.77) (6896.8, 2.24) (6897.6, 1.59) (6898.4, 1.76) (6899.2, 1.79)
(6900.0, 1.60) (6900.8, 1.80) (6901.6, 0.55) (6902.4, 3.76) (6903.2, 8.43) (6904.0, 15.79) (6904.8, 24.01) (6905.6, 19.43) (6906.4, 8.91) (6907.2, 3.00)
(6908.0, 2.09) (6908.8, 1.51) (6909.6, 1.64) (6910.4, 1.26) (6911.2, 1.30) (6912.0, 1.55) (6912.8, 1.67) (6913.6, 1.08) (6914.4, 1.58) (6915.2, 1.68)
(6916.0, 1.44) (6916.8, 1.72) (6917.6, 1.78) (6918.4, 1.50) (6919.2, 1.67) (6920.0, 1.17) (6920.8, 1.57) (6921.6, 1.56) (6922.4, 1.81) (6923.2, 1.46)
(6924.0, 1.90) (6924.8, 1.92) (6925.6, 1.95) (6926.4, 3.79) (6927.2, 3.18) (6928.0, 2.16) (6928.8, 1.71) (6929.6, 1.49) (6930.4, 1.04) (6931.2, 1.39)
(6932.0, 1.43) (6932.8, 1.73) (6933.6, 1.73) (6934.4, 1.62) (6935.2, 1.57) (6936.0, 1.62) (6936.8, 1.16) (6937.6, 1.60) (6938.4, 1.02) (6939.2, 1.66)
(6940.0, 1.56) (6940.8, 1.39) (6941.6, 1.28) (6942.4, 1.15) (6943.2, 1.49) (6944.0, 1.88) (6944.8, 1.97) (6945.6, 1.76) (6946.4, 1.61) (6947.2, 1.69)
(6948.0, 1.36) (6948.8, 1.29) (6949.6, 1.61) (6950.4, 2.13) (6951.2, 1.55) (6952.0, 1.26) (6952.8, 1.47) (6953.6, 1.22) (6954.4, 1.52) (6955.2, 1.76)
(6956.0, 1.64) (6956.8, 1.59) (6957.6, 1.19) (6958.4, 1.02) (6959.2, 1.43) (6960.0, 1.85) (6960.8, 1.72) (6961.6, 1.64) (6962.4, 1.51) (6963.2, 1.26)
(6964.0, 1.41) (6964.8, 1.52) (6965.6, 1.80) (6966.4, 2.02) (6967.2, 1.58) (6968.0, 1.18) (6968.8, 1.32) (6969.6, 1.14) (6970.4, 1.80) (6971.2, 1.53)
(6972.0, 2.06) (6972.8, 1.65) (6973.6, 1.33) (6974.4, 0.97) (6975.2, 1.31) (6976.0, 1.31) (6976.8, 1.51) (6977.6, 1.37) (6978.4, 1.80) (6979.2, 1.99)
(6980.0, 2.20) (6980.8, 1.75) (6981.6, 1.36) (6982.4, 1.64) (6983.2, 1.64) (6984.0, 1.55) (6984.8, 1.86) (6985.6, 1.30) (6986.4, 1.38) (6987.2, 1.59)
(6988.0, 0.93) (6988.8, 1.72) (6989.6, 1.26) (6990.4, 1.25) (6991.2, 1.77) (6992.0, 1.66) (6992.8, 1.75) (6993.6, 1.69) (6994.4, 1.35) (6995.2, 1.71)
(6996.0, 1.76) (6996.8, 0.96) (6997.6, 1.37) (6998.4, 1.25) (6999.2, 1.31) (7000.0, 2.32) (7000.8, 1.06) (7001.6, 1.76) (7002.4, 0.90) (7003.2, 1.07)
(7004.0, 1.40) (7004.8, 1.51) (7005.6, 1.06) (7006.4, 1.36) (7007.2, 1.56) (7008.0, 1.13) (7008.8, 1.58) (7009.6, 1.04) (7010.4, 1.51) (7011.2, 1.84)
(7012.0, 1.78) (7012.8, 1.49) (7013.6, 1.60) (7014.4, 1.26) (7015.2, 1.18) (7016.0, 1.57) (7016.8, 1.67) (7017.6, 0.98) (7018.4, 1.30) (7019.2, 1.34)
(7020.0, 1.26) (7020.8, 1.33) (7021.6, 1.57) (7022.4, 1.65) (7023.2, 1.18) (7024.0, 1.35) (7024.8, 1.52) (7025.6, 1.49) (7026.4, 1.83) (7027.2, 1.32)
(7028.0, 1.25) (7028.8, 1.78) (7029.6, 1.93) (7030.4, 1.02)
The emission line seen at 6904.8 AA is Halpha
